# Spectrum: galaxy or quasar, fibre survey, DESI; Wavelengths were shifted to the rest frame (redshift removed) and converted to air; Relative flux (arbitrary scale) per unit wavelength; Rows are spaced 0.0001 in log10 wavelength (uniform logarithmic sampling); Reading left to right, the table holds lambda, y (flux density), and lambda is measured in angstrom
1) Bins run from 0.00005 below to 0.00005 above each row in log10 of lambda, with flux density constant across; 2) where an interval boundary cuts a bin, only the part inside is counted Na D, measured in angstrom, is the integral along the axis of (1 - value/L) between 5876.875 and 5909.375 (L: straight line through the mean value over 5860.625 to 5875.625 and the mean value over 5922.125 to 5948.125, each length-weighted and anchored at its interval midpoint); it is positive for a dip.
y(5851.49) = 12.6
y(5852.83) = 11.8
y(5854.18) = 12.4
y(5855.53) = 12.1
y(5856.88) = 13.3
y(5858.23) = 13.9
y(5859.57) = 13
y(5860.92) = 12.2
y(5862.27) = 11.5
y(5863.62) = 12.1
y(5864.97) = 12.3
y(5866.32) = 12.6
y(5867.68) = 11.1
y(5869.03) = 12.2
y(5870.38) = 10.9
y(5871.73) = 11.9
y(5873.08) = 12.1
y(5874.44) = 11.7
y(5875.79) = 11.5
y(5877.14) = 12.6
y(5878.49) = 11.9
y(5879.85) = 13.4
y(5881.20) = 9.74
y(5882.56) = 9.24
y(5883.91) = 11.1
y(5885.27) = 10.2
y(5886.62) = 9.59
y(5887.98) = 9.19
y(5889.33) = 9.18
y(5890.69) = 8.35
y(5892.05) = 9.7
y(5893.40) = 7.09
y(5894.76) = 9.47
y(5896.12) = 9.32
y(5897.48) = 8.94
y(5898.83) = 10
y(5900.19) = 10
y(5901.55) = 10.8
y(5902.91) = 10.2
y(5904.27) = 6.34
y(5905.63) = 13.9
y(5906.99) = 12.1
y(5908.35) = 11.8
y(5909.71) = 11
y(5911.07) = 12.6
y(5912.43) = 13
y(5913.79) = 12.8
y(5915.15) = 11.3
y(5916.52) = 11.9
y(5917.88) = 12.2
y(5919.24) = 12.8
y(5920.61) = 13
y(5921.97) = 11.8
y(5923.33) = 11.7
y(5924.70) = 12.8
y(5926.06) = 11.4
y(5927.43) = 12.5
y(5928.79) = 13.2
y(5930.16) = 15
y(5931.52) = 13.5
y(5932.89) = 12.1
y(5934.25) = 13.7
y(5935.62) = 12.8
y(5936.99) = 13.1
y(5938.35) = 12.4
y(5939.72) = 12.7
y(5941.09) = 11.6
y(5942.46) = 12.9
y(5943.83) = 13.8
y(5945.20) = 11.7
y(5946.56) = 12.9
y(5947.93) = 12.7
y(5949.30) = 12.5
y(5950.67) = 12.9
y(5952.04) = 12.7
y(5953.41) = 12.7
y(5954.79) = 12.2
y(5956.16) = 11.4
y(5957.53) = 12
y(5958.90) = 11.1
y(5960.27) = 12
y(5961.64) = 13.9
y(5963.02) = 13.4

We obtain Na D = 5.4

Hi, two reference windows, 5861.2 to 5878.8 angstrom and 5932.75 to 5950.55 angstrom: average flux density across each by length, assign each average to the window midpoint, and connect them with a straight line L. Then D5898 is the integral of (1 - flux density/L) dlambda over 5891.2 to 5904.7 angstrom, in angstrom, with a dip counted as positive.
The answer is 3.3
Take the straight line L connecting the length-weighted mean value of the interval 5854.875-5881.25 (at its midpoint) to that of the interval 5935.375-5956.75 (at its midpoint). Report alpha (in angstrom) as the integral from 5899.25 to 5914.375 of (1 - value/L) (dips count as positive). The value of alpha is 1.3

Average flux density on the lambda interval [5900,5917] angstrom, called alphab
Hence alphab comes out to 11.4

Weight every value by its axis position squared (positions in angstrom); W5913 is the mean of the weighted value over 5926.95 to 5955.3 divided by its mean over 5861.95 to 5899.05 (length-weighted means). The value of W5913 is 1.2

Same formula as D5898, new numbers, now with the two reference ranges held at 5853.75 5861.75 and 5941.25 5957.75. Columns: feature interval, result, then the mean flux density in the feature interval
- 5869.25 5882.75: 1.22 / 11.6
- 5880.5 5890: 2.21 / 9.76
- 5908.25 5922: 0.43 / 12.2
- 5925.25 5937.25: -0.43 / 13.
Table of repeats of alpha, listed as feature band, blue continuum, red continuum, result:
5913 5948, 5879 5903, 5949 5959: -4.1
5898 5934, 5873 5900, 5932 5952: -1.2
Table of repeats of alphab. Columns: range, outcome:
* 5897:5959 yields 12.1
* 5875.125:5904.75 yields 9.92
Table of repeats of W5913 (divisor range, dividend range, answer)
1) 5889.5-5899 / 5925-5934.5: 1.48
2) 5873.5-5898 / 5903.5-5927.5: 1.19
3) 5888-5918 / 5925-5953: 1.24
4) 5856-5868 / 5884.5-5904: 0.76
